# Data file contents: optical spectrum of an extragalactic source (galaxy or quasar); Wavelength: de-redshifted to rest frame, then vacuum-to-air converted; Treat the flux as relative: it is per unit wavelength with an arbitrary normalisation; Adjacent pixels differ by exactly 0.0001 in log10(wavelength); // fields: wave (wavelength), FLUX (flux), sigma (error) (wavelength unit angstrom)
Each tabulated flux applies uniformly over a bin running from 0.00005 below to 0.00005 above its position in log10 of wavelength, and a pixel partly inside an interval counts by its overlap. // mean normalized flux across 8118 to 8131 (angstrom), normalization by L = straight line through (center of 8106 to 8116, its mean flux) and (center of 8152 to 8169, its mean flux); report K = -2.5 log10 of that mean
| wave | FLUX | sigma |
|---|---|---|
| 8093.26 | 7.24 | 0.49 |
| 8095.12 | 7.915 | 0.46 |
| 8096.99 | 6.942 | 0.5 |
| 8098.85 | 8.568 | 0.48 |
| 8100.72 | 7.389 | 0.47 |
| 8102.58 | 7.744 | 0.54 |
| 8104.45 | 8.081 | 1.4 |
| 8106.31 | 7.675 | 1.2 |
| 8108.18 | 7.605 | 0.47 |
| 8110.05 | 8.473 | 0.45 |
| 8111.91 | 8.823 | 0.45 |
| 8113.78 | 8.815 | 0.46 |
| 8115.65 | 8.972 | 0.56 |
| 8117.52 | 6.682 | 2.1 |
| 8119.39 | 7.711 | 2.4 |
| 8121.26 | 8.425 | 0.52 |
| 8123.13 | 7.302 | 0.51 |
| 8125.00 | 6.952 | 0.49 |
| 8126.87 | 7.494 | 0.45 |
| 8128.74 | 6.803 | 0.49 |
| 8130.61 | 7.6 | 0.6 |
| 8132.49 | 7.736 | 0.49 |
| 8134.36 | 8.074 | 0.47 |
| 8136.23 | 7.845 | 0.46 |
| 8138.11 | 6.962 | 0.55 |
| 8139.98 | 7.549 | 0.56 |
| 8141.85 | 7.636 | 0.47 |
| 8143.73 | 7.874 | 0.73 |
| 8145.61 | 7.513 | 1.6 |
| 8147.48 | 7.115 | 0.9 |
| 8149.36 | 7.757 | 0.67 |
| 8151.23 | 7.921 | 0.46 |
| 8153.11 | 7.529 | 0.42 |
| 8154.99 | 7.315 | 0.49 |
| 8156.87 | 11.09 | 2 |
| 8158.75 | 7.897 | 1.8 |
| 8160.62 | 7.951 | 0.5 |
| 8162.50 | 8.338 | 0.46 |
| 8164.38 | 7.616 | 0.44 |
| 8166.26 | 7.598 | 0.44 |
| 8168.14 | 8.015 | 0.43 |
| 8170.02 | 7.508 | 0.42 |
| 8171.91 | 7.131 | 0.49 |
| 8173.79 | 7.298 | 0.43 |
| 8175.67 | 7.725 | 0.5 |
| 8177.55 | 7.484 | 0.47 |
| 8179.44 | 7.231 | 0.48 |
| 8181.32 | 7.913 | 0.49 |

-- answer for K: 0.12 mag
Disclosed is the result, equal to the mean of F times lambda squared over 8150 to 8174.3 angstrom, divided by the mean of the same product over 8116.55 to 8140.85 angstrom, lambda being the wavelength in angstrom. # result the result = 1.1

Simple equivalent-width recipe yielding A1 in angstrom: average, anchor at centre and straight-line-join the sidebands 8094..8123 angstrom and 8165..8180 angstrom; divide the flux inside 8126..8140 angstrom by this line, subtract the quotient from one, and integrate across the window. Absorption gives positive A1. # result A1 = 0.5 angstrom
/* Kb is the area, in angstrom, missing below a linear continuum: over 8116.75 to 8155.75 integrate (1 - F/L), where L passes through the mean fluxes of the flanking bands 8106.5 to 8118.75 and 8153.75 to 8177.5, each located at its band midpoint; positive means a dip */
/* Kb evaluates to 2.7 angstrom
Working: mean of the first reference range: 8.18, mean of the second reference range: 7.93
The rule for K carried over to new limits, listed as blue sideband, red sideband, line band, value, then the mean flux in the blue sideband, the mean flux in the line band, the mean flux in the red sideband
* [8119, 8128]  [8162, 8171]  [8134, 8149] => 0.01 mag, 7.55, 7.56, 7.78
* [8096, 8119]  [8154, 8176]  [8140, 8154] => 0.05 mag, 7.97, 7.62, 7.96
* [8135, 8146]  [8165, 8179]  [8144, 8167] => -0.06 mag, 7.58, 7.97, 7.52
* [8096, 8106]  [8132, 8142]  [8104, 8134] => -0.02 mag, 7.74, 7.82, 7.64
